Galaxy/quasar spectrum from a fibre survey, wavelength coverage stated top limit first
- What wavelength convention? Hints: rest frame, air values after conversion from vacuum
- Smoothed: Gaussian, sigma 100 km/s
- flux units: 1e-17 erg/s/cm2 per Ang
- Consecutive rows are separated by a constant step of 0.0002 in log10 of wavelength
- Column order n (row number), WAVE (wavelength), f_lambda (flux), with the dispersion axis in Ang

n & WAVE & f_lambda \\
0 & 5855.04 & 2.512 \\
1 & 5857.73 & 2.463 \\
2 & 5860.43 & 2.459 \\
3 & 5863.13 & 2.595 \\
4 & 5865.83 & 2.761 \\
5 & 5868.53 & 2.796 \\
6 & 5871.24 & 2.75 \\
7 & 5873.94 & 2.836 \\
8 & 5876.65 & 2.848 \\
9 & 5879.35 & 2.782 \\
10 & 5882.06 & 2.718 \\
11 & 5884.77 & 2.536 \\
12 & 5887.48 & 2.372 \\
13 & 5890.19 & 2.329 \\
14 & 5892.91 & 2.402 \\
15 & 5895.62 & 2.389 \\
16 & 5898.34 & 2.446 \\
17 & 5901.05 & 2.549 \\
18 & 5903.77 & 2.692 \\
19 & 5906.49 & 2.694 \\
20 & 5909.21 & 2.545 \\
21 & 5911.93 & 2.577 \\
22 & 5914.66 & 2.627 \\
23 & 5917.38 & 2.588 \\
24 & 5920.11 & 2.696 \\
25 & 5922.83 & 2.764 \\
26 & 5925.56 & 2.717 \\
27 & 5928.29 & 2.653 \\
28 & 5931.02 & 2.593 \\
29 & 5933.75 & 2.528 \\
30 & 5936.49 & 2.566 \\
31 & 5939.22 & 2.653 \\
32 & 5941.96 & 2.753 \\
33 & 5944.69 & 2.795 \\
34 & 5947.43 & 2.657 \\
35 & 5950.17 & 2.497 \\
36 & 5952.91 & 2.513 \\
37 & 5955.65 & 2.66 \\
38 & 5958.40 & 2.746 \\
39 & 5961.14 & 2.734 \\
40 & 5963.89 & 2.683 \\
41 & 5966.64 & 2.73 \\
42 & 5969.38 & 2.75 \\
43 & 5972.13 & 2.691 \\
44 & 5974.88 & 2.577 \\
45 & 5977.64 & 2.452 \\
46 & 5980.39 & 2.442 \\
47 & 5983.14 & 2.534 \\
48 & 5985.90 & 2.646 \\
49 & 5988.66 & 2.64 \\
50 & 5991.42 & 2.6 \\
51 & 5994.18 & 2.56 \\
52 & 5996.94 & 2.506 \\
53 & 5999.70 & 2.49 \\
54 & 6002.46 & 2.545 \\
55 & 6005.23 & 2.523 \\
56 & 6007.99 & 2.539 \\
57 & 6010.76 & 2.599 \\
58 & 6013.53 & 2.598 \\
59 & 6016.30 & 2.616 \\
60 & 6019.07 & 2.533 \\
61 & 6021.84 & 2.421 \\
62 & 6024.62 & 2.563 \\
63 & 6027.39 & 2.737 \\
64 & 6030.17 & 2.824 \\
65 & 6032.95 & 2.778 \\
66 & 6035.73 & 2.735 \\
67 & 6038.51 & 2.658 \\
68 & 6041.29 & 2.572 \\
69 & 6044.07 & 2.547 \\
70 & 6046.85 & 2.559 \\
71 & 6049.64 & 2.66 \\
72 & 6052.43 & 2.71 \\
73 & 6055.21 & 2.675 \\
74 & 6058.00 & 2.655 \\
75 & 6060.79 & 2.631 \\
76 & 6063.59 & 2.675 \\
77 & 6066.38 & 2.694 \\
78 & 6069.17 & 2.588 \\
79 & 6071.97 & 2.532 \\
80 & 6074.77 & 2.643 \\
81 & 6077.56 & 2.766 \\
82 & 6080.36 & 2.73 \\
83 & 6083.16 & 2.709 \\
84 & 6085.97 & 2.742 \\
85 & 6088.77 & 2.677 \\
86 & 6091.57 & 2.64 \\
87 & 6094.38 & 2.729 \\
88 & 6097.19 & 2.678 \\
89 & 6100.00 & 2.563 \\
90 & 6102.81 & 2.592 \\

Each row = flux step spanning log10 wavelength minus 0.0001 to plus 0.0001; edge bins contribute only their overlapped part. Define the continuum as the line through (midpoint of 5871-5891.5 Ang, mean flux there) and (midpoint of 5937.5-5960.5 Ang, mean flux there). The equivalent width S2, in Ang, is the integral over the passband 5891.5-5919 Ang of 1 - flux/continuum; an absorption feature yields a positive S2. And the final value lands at 1.0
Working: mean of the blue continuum 2.64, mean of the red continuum 2.66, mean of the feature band 2.55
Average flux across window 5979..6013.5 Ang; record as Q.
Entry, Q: 2.55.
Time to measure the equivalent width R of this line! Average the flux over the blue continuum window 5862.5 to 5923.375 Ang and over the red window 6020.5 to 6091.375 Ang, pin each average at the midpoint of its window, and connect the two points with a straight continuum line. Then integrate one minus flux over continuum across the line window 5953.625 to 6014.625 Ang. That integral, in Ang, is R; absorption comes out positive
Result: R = 0.9 Ang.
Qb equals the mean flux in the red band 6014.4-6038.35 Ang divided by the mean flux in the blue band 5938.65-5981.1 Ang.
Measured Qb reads 1.00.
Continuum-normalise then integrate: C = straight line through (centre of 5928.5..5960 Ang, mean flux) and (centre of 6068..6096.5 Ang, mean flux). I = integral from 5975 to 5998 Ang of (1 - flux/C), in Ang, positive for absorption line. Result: 0.8 Ang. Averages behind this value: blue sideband 2.63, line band 2.55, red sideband 2.68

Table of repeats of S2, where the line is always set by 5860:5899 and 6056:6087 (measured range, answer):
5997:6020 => 0.83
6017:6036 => 0.03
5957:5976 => -0.49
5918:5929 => -0.34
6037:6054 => 0.26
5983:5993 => 0.11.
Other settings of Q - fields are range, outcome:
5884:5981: 2.6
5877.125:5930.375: 2.59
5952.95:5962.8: 2.68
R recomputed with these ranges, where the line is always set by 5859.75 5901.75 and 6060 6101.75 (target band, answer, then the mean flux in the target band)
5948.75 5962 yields 0.0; 2.63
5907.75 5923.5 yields -0.1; 2.63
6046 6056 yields 0.0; 2.65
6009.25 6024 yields 0.5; 2.55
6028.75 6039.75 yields -0.4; 2.75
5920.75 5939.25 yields -0.2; 2.64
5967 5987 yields 0.3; 2.59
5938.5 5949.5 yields -0.3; 2.7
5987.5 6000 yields 0.3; 2.56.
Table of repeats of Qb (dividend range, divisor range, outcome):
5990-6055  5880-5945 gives 1.01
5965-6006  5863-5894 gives 0.97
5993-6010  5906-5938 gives 0.96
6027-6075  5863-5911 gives 1.02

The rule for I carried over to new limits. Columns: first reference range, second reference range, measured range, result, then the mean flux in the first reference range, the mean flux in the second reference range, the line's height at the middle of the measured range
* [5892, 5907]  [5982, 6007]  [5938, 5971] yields -1.8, 2.52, 2.56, 2.54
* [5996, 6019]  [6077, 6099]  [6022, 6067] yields -0.7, 2.55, 2.7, 2.62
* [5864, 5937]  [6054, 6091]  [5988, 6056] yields 1.2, 2.62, 2.67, 2.66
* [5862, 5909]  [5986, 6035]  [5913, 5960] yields -0.7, 2.62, 2.6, 2.61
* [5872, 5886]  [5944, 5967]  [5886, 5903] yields 1.9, 2.75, 2.66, 2.73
